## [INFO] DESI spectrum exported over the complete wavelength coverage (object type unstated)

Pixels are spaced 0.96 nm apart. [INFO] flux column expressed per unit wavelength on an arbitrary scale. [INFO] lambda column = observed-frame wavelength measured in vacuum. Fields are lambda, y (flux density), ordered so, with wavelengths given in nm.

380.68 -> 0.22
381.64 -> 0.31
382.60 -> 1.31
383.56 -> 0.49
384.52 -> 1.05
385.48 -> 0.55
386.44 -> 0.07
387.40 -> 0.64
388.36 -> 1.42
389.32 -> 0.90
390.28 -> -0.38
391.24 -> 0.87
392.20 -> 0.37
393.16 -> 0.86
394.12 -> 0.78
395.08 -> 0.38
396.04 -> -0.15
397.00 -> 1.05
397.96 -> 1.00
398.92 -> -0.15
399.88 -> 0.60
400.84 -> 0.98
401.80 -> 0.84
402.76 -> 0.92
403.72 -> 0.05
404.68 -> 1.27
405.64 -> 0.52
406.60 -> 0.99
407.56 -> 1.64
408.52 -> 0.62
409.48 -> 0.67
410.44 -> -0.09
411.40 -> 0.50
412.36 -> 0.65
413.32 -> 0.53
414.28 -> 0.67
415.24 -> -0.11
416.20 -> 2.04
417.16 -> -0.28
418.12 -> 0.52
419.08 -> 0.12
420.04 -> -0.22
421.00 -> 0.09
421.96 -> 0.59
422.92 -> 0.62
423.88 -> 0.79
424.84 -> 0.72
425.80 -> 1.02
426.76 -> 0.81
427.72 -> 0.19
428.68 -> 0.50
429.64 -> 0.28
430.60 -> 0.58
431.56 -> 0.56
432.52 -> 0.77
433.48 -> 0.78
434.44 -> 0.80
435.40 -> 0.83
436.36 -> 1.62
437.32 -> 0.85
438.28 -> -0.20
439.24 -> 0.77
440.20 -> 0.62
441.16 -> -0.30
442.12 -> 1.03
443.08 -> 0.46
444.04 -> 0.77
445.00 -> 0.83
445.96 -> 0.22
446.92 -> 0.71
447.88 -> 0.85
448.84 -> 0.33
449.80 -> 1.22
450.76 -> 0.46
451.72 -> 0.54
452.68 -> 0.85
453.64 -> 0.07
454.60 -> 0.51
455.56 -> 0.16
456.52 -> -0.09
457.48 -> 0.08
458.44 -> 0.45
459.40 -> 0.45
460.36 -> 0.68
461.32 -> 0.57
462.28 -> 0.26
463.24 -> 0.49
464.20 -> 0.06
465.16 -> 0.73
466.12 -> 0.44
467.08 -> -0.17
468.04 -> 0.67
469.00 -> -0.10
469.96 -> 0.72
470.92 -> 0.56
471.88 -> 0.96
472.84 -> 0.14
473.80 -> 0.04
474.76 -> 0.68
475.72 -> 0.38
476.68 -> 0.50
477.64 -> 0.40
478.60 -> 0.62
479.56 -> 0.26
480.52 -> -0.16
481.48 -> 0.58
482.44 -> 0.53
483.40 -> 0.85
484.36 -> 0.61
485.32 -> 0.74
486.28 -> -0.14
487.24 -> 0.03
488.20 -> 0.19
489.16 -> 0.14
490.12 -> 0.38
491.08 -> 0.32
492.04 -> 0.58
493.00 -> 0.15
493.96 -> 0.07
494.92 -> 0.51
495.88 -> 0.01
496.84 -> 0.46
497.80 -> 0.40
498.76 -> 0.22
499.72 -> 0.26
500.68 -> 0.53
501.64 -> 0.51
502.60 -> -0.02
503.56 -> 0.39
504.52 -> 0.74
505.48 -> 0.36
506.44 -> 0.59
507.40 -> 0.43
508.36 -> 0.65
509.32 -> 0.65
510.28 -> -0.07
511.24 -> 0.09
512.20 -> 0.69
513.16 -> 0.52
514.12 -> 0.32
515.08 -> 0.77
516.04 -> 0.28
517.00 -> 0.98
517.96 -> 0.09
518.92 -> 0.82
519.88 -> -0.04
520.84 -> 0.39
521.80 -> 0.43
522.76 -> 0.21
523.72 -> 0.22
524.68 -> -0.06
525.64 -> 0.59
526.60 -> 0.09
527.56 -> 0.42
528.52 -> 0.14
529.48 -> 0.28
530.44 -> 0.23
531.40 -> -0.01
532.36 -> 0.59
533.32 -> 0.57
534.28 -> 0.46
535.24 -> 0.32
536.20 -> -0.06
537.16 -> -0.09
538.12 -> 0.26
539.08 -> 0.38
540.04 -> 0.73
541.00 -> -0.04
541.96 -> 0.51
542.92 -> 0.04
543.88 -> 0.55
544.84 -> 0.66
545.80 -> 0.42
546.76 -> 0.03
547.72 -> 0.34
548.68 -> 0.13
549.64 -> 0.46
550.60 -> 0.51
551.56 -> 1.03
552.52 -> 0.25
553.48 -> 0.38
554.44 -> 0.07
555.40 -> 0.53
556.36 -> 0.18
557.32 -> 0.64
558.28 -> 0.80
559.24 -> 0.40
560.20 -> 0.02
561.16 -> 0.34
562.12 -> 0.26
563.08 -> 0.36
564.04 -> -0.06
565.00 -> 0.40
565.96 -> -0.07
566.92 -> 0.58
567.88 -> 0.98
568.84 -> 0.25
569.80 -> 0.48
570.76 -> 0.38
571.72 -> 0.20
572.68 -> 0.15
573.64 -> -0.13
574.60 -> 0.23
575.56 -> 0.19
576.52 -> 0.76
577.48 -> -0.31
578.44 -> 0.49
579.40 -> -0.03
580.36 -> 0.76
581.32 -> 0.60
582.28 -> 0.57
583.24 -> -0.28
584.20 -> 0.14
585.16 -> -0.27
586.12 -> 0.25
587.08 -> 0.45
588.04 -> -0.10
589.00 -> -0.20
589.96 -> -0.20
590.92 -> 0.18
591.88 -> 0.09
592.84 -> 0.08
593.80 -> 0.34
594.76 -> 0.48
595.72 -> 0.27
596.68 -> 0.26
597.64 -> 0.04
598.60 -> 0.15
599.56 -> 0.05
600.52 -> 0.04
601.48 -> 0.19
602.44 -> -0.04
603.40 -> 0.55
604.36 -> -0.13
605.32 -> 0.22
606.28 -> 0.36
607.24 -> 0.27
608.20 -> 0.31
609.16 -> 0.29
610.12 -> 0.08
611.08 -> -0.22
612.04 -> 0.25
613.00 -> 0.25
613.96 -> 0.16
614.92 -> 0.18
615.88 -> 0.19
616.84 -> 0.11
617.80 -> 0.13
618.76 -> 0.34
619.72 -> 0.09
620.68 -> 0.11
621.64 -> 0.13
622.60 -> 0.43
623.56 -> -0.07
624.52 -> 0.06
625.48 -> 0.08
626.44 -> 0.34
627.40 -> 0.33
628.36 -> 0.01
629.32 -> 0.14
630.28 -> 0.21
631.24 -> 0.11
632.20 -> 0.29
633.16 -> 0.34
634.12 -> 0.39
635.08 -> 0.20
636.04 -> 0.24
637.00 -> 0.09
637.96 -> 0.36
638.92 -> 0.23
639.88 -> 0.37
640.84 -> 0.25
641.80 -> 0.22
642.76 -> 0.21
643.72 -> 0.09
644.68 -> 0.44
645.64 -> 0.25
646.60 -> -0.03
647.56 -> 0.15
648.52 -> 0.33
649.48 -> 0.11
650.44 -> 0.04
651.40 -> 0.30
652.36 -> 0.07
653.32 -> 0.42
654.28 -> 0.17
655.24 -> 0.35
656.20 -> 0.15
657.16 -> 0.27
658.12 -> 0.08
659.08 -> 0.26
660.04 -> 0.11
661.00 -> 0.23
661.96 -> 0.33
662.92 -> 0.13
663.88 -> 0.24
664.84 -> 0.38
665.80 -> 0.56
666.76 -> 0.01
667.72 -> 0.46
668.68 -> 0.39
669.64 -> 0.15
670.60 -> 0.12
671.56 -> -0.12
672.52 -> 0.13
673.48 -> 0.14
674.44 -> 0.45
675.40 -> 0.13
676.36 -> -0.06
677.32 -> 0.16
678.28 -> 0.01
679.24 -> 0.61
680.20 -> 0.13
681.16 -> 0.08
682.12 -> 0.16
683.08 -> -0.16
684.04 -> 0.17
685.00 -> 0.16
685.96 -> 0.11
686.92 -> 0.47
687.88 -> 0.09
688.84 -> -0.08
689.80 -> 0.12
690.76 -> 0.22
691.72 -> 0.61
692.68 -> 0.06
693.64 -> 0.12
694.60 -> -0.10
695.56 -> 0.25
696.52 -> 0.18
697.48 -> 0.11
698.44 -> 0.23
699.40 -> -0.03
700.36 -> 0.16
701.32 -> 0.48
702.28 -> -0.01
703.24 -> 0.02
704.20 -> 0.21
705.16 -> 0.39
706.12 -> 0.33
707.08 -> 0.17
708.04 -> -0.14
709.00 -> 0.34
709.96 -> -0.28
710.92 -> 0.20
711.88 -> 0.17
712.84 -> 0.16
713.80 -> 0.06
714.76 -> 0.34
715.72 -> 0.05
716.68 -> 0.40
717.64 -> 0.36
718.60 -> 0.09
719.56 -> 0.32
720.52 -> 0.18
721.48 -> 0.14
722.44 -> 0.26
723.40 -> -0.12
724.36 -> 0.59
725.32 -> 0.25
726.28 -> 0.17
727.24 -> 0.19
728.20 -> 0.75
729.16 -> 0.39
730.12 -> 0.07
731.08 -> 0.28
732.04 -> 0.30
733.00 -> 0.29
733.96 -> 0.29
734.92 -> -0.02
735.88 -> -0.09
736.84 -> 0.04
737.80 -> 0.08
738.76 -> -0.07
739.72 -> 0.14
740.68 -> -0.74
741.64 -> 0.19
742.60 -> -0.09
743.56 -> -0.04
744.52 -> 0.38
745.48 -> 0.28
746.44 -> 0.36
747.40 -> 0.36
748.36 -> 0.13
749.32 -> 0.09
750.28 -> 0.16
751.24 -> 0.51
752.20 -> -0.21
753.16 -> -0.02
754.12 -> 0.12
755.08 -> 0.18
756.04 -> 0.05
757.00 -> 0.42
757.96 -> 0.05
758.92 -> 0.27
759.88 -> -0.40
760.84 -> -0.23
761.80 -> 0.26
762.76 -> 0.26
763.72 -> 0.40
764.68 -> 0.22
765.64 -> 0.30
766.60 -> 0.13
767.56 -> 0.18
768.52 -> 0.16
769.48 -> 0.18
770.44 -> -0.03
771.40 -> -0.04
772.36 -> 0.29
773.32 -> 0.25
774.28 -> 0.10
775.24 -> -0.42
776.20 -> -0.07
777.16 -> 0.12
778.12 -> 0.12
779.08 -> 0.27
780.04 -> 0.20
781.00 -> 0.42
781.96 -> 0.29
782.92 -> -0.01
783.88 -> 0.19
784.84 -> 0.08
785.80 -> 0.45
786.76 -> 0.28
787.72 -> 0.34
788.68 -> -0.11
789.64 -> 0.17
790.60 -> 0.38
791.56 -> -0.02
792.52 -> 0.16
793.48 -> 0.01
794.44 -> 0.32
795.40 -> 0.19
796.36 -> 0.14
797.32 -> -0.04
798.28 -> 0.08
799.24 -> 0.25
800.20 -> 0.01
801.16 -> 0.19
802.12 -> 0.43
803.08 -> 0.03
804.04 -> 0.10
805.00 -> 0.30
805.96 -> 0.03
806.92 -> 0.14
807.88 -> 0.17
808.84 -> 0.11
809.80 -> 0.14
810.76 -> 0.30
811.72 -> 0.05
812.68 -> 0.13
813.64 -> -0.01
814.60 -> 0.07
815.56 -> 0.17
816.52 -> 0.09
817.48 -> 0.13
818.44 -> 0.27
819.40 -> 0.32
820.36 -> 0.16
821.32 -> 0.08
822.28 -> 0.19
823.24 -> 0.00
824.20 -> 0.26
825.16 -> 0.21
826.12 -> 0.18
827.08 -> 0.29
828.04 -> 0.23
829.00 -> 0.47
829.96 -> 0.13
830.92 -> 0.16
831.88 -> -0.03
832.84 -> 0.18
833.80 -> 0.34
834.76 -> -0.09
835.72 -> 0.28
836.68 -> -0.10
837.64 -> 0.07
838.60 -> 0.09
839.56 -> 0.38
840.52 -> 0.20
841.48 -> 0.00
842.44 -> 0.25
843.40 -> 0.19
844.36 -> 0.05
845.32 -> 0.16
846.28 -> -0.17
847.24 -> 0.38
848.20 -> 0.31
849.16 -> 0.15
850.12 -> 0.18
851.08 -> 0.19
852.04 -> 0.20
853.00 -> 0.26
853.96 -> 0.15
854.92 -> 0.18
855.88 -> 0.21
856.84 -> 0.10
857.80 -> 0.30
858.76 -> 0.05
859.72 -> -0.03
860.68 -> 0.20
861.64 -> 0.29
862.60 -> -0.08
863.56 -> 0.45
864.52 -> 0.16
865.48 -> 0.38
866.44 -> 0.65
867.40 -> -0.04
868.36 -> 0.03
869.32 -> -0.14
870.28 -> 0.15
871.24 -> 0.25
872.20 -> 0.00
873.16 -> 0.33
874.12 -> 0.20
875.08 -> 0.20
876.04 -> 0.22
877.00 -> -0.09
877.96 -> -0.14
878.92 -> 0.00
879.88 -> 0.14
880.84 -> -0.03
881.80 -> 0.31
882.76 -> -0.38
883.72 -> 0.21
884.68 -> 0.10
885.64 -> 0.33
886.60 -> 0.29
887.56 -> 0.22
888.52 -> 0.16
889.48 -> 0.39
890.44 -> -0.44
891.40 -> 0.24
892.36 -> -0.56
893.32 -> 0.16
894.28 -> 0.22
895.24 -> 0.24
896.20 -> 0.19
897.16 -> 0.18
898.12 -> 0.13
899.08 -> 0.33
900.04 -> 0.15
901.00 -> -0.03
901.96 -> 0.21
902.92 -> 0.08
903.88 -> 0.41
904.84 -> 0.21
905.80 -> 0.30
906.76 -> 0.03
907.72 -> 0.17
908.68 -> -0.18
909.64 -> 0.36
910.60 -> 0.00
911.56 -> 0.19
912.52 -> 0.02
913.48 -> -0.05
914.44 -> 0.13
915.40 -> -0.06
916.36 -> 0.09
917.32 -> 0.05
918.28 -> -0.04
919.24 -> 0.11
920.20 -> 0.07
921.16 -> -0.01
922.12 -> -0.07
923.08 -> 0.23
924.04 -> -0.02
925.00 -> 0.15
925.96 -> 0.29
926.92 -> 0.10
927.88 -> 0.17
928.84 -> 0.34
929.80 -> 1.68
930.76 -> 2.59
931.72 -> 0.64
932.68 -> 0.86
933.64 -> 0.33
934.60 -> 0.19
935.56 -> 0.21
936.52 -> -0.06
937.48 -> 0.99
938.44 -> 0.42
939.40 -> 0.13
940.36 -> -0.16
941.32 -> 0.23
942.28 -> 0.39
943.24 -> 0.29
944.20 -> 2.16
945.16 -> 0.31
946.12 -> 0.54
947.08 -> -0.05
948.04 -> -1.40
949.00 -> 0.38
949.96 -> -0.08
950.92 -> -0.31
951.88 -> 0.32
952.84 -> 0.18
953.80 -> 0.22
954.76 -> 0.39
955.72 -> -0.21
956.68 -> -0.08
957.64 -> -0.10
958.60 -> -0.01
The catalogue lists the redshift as 1.50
